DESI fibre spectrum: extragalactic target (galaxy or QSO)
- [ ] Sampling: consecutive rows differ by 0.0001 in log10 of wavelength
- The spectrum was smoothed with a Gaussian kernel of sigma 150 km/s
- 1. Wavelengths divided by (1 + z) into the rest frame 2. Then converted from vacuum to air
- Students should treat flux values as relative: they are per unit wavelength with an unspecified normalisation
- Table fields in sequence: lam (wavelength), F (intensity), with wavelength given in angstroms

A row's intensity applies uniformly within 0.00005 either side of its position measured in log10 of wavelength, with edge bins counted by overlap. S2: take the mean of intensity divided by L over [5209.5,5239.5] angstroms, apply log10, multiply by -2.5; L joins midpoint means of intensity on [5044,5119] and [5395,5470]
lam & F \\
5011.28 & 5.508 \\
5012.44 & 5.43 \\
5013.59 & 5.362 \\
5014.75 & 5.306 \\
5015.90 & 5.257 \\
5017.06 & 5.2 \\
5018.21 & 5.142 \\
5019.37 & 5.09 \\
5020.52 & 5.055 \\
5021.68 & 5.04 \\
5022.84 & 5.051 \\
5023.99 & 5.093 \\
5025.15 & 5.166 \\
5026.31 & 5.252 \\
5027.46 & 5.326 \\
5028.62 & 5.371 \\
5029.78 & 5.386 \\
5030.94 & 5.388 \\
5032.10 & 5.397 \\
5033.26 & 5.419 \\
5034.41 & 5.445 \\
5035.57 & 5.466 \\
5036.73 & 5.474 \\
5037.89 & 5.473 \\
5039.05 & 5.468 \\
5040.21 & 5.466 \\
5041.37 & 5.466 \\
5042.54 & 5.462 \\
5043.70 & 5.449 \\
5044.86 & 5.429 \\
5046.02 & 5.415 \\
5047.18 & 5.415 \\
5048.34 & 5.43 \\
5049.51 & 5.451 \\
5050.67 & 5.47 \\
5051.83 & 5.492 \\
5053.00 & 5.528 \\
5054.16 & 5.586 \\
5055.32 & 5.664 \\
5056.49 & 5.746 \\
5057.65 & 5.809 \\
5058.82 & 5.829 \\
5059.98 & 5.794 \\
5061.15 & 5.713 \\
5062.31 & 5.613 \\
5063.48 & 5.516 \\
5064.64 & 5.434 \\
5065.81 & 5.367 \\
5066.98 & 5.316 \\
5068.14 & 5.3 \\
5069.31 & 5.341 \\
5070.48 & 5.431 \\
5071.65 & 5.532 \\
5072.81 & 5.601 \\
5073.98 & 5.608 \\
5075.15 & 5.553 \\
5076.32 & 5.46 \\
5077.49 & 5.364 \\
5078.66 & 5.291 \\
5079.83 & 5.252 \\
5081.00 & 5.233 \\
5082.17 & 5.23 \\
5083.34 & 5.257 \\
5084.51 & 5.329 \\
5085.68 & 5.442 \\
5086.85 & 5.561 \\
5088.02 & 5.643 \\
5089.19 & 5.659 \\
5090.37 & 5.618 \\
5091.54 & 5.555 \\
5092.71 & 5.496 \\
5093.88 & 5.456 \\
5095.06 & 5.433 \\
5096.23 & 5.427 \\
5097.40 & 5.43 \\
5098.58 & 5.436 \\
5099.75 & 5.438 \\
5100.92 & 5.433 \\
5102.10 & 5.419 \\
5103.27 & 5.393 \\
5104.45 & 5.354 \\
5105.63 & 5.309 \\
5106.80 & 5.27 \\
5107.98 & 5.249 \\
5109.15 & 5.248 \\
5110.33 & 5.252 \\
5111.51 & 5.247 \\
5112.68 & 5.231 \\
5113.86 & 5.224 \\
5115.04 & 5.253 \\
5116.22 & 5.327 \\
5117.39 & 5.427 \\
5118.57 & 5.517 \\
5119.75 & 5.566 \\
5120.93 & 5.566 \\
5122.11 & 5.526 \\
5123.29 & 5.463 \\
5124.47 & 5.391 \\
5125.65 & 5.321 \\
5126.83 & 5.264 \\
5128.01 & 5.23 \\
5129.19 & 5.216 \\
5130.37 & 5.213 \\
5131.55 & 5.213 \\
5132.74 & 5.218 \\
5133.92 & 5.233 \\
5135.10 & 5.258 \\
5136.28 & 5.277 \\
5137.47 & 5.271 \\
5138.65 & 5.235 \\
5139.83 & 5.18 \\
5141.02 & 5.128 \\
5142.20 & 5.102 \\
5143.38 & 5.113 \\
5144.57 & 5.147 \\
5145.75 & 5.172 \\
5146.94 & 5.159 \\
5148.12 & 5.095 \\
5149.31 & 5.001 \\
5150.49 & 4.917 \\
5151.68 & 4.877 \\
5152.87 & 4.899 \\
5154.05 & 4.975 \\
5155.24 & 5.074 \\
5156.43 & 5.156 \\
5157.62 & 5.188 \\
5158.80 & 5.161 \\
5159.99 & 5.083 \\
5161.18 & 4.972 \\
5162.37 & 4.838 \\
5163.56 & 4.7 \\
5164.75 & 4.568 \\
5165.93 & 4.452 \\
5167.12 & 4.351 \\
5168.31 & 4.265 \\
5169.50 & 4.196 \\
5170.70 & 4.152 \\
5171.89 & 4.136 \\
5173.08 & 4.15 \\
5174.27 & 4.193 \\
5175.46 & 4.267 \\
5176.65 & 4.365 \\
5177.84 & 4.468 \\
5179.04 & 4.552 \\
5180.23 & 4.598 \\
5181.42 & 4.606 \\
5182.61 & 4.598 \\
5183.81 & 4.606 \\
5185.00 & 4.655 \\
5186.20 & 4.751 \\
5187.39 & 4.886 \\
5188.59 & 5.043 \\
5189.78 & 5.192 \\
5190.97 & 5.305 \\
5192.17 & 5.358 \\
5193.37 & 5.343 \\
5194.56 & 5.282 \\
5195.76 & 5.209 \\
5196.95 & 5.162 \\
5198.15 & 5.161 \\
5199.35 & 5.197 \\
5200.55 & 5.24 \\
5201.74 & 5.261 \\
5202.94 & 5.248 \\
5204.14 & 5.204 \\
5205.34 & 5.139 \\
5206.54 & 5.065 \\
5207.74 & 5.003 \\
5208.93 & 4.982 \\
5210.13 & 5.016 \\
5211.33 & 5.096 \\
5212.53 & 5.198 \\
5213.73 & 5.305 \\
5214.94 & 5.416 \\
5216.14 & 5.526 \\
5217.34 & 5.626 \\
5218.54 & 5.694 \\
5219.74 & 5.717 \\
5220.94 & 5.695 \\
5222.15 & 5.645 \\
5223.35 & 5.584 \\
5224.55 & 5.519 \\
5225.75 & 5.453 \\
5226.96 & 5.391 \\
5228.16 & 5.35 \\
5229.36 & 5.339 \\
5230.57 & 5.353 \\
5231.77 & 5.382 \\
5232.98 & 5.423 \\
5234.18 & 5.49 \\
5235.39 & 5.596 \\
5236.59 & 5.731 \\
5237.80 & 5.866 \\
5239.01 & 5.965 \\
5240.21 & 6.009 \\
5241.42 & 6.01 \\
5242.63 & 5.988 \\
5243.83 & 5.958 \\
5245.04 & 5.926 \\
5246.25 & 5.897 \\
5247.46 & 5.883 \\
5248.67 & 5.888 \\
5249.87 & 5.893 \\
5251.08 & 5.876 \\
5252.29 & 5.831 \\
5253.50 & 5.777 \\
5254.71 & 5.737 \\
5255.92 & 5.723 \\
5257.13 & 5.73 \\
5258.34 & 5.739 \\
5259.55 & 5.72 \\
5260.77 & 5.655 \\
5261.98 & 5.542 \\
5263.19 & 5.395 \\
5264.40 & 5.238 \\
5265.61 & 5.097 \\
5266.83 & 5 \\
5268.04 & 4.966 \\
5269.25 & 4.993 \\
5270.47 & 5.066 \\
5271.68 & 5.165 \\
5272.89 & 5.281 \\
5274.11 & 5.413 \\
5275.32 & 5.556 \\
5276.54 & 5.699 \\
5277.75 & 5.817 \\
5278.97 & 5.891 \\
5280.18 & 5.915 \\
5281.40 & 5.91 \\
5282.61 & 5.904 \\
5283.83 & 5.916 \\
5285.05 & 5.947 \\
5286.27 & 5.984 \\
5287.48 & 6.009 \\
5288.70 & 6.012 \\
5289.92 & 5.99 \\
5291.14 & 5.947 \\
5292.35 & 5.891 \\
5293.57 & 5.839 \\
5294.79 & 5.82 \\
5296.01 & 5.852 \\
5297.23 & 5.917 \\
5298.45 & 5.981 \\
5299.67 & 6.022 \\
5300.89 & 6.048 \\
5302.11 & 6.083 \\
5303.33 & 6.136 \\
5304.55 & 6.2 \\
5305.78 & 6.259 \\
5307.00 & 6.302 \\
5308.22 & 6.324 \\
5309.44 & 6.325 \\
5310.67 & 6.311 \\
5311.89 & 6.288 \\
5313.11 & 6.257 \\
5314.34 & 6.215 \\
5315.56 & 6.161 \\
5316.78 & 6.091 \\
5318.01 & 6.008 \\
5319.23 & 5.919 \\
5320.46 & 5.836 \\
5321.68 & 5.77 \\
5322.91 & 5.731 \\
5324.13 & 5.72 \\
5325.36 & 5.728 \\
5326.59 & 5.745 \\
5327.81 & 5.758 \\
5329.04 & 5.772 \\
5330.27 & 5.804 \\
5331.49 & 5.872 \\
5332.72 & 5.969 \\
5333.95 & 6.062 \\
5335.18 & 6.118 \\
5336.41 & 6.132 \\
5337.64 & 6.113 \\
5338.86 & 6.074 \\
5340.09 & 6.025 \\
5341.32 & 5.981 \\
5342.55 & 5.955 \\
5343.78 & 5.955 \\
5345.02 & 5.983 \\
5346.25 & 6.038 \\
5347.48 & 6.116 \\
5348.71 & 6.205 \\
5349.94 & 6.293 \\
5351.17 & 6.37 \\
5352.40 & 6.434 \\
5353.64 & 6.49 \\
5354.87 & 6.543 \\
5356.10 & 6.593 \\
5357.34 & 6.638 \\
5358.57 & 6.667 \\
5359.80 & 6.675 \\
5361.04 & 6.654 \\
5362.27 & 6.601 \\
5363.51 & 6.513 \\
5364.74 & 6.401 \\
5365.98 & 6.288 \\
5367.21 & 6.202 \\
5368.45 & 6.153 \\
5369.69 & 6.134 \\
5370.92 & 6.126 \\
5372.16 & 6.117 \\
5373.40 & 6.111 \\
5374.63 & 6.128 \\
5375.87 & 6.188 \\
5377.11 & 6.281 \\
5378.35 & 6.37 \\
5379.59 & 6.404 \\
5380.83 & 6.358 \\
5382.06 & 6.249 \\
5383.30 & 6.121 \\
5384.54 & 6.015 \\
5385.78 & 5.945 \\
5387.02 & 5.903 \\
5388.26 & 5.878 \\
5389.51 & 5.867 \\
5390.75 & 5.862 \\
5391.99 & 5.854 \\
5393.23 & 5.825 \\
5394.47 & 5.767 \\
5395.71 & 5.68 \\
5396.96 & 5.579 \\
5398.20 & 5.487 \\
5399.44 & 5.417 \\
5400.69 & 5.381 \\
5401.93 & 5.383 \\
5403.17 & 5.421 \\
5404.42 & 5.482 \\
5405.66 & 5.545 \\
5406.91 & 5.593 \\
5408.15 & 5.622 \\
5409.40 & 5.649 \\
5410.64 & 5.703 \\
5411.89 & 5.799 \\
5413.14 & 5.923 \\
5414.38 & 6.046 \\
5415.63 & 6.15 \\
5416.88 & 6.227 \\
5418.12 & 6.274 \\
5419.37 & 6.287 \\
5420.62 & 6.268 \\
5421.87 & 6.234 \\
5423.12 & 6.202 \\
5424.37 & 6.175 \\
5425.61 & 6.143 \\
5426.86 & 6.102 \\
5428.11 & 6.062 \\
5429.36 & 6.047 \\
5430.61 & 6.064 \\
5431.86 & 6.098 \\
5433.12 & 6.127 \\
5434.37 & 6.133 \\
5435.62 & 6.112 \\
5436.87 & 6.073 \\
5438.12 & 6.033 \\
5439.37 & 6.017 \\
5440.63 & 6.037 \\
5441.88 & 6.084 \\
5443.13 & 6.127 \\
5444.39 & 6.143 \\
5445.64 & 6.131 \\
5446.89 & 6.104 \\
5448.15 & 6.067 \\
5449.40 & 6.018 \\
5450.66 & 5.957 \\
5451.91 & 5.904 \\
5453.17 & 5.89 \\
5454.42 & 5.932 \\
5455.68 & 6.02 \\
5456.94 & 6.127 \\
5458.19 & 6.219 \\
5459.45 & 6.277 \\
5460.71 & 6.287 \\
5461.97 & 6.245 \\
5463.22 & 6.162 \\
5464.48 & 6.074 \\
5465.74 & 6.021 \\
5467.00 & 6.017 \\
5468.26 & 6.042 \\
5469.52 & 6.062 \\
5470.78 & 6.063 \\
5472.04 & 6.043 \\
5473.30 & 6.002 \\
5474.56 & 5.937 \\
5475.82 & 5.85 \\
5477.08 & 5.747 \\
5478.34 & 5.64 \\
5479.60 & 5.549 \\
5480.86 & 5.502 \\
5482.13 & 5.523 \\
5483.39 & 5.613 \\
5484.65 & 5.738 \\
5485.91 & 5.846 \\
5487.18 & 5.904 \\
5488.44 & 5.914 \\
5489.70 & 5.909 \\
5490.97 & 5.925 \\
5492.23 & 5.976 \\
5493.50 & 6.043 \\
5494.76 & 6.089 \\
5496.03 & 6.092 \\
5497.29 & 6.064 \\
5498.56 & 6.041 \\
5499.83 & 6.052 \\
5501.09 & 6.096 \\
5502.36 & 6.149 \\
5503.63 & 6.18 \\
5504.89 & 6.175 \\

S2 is 0.033 mag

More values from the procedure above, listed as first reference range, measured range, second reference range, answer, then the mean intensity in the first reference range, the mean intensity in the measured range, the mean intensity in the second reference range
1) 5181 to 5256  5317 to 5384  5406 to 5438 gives -0.06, 5.42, 6.16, 6.04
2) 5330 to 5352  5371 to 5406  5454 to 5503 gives 0.03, 6.07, 5.89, 5.97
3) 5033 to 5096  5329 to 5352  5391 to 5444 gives -0.04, 5.49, 6.06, 5.91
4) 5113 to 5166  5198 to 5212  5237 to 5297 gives 0.06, 5.17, 5.13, 5.72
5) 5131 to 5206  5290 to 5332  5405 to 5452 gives -0.09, 4.92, 6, 6.04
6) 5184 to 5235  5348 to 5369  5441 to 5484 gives -0.14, 5.28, 6.45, 5.98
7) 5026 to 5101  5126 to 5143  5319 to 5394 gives 0.08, 5.47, 5.22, 6.13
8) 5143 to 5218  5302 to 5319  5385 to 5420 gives -0.15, 4.92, 6.21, 5.77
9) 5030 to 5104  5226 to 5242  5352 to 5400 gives 0.05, 5.48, 5.6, 6.17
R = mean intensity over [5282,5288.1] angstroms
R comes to 5.95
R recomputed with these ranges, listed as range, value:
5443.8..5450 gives 6.1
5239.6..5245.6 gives 5.98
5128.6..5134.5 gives 5.22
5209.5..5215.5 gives 5.2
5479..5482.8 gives 5.52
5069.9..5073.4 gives 5.53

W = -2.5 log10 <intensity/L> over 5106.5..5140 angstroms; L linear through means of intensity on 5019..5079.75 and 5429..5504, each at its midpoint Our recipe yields 0.05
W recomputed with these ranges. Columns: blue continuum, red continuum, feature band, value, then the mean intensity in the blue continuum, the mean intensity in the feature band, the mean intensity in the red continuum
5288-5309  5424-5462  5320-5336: 0.04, 6.04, 5.84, 6.09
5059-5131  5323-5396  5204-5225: 0.07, 5.41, 5.36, 6.13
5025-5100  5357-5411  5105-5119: 0.05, 5.47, 5.3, 6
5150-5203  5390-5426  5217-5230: -0.11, 4.81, 5.55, 5.83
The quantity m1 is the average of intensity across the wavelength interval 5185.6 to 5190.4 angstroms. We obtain 4.98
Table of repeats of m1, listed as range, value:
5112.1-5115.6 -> 5.23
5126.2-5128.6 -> 5.25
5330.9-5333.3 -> 5.91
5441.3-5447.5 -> 6.12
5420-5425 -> 6.23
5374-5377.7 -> 6.2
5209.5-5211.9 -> 5.05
